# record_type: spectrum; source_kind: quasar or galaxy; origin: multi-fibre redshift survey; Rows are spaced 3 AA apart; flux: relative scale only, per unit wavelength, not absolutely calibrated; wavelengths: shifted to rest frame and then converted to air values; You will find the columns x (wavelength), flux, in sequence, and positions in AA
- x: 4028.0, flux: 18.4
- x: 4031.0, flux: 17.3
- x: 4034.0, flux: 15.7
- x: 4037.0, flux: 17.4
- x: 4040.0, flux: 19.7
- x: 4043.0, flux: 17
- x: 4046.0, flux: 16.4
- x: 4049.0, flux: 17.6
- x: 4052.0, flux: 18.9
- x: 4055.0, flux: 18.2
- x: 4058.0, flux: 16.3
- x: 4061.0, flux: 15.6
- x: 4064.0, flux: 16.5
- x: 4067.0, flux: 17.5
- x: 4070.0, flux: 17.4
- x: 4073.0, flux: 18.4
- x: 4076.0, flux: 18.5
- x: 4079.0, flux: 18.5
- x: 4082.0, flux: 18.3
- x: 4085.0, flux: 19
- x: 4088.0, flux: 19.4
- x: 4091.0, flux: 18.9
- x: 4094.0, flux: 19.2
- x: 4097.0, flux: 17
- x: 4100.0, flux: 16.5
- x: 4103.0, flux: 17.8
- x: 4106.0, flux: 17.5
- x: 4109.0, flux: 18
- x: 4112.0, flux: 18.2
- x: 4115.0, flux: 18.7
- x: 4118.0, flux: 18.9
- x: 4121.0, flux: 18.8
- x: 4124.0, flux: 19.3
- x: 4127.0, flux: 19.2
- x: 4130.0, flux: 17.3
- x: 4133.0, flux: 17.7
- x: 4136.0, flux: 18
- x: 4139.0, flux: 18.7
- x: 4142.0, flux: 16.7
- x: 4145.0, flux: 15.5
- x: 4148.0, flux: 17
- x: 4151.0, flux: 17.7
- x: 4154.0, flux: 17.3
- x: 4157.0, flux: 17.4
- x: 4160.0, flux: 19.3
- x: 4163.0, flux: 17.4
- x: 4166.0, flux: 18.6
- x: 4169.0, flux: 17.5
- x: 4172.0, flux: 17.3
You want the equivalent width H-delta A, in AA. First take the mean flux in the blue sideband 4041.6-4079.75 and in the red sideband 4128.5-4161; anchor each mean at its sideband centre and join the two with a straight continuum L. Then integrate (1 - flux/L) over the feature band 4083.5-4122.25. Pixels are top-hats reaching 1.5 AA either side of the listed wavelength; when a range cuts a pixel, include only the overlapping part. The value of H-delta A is -1.87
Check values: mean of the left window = 17.4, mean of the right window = 17.5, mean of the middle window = 18.3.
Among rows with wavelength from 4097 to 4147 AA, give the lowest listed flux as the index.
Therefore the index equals 15.5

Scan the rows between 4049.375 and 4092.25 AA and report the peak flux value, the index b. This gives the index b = 19.4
